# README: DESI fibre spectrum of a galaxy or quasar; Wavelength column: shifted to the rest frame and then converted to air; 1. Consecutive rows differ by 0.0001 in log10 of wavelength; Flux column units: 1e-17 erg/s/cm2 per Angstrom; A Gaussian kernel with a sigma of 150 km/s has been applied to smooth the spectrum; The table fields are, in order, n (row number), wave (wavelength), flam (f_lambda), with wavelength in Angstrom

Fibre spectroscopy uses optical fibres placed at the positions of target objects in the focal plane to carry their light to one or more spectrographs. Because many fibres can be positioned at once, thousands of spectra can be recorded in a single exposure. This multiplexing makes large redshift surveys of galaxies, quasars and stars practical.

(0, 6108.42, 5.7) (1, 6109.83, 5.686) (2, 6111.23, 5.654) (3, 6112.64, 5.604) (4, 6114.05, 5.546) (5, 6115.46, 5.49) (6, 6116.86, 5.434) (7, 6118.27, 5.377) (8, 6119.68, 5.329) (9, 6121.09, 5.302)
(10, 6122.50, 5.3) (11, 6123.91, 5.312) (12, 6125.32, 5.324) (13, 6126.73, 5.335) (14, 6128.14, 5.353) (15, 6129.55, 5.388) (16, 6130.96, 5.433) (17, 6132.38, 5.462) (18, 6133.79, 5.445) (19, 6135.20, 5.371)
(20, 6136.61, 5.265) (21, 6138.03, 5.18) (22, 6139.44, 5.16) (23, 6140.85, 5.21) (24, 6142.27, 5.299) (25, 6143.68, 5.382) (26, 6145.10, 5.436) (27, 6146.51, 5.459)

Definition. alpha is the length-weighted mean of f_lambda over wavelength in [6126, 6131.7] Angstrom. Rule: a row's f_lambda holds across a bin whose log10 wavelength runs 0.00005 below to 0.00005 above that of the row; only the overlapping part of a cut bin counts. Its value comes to 5.37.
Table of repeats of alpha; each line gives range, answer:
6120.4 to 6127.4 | 5.31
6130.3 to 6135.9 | 5.42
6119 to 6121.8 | 5.31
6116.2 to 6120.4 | 5.38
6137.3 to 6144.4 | 5.24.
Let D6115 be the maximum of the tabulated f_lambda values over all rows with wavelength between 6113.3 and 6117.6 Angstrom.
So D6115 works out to 5.546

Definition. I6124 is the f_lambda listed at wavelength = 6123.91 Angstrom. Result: 5.312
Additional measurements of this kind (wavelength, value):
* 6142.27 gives 5.299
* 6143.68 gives 5.382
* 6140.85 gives 5.21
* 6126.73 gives 5.335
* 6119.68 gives 5.329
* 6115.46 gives 5.49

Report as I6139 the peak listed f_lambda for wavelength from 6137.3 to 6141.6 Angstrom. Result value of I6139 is 5.21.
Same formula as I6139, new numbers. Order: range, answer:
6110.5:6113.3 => 5.654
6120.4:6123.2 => 5.302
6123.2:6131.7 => 5.433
